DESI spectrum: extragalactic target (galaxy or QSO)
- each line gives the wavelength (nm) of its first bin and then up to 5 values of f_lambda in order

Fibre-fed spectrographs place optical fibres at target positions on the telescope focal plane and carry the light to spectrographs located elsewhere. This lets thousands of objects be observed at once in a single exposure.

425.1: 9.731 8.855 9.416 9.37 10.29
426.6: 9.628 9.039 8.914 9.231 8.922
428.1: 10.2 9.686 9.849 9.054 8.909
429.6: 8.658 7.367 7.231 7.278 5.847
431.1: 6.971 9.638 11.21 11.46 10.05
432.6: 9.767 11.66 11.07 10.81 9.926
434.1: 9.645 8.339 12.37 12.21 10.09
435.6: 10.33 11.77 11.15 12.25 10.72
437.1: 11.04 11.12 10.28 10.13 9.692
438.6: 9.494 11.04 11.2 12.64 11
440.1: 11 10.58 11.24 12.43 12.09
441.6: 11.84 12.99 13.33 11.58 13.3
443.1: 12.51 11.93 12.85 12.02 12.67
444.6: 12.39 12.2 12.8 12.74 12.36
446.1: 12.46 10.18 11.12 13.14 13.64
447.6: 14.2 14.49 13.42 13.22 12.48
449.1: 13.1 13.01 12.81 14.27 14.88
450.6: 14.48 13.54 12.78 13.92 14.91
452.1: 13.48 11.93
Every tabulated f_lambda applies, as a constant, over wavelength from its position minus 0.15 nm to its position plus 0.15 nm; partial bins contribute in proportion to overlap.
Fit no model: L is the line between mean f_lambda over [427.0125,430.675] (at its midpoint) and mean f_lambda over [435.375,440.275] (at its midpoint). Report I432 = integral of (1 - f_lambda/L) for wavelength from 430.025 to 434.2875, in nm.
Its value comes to 0.06 nm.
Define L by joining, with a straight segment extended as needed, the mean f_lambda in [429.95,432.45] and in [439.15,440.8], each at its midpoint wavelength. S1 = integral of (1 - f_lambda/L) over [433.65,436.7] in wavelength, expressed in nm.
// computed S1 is -0.29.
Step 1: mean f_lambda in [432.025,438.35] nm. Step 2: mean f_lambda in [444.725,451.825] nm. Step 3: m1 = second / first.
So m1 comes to 1.23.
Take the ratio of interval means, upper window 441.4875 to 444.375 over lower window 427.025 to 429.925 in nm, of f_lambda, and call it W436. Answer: 1.37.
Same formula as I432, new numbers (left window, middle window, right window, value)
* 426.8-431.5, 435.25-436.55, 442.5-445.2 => -0.10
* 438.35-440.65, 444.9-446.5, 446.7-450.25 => 0.06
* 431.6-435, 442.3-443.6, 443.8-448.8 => -0.02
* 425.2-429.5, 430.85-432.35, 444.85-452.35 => 0.08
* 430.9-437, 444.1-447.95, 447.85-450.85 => 0.10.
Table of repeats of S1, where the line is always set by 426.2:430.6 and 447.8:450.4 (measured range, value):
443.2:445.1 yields 0.005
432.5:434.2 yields -0.084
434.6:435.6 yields -0.088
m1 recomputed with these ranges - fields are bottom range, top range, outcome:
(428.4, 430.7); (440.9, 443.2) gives 1.49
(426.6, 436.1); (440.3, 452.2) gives 1.34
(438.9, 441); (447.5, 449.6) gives 1.18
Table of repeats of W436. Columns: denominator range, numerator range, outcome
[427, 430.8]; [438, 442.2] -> 1.31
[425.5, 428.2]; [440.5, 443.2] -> 1.31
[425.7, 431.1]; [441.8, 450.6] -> 1.47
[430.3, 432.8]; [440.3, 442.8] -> 1.34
